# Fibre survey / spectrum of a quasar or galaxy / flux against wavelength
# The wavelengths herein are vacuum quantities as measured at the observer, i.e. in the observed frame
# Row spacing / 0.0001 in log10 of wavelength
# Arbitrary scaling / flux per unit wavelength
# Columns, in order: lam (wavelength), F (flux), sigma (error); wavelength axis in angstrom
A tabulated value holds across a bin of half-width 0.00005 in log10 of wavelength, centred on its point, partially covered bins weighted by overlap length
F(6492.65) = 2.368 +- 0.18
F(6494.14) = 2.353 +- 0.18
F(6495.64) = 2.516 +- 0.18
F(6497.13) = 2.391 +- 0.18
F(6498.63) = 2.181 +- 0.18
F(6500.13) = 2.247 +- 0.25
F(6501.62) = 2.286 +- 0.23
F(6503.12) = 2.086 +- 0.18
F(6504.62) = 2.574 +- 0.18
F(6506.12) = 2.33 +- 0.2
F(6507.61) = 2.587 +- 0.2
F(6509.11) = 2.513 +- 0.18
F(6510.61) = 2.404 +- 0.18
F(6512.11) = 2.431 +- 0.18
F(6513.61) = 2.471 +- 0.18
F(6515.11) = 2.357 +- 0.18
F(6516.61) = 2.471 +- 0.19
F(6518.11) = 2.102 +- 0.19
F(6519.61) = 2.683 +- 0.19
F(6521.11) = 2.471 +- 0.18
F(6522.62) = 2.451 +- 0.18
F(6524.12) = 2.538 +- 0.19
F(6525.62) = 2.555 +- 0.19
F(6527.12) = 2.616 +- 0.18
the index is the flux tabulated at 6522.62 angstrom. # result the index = 2.451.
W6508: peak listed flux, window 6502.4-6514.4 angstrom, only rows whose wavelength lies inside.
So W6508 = 2.587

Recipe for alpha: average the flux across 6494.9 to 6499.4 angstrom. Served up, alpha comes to 2.36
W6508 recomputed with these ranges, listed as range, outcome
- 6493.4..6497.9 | 2.516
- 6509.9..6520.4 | 2.683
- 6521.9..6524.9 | 2.538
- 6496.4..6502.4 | 2.391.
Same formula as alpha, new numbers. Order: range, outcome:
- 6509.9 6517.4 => 2.43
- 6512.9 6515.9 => 2.41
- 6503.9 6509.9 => 2.5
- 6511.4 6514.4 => 2.45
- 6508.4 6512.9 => 2.45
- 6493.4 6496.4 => 2.44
